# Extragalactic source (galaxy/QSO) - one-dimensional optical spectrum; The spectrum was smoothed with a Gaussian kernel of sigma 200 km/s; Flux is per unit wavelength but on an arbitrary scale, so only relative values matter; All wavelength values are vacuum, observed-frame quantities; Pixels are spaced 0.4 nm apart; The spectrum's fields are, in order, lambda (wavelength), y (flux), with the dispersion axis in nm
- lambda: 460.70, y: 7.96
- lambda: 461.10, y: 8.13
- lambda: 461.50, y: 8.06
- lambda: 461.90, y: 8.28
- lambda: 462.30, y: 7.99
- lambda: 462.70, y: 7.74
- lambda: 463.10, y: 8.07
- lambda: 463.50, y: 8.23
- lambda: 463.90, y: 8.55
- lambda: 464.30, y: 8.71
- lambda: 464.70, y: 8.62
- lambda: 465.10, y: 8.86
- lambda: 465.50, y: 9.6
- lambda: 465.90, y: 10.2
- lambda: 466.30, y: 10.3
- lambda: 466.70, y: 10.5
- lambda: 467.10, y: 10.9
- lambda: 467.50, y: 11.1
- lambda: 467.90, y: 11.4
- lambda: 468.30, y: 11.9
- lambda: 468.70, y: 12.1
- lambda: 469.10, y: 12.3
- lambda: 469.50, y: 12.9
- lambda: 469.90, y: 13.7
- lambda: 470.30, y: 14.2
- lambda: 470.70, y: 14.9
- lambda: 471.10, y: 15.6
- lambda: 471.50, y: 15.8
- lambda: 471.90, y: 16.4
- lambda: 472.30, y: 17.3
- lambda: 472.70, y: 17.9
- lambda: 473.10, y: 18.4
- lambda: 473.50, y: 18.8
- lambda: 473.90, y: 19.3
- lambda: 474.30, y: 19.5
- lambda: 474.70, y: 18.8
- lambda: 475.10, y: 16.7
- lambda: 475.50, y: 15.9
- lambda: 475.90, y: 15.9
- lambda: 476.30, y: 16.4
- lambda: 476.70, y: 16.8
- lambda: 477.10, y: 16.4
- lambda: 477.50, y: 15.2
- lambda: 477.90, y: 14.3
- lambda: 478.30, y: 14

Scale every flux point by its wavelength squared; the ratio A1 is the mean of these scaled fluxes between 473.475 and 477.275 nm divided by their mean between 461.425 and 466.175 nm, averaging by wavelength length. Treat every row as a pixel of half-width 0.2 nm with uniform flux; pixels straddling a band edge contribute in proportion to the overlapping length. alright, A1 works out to 2.12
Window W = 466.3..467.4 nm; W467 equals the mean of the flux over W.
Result 10.7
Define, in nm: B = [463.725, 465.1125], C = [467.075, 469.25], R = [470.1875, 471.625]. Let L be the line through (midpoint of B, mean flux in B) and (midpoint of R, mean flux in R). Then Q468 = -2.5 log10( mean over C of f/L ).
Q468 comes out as 0.07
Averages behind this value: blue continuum 8.66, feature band 11.7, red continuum 15.1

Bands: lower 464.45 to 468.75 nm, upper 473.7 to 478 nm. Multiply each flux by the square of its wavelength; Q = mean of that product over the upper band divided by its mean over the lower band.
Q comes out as 1.68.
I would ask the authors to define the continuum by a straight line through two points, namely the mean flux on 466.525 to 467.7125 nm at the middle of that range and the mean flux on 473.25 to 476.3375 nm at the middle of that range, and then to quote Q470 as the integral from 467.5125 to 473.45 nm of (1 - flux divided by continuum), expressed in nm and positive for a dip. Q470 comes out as -0.29 nm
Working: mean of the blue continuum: 10.8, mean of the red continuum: 17.7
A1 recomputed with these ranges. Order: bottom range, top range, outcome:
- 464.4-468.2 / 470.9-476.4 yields 1.76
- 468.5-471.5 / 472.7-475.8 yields 1.33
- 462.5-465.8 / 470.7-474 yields 2.08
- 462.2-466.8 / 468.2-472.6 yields 1.66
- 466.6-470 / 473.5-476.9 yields 1.52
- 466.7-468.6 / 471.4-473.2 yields 1.55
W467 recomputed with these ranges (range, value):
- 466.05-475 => 14.7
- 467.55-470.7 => 12.7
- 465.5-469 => 11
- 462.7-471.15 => 10.9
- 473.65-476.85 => 17.4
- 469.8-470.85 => 14.3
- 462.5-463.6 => 7.99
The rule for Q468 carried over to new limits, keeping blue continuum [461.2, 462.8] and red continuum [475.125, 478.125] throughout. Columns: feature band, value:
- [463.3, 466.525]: 0.055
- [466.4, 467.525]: -0.004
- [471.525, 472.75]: -0.247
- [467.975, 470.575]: -0.078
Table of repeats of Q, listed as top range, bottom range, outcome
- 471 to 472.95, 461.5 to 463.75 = 2.15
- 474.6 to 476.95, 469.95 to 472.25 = 1.10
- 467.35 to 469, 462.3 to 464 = 1.47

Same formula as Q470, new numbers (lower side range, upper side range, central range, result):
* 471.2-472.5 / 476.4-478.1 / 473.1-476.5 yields -0.351 nm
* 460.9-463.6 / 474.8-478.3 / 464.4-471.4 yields -0.297 nm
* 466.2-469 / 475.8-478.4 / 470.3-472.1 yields -0.364 nm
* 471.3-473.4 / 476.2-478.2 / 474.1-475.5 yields -0.129 nm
